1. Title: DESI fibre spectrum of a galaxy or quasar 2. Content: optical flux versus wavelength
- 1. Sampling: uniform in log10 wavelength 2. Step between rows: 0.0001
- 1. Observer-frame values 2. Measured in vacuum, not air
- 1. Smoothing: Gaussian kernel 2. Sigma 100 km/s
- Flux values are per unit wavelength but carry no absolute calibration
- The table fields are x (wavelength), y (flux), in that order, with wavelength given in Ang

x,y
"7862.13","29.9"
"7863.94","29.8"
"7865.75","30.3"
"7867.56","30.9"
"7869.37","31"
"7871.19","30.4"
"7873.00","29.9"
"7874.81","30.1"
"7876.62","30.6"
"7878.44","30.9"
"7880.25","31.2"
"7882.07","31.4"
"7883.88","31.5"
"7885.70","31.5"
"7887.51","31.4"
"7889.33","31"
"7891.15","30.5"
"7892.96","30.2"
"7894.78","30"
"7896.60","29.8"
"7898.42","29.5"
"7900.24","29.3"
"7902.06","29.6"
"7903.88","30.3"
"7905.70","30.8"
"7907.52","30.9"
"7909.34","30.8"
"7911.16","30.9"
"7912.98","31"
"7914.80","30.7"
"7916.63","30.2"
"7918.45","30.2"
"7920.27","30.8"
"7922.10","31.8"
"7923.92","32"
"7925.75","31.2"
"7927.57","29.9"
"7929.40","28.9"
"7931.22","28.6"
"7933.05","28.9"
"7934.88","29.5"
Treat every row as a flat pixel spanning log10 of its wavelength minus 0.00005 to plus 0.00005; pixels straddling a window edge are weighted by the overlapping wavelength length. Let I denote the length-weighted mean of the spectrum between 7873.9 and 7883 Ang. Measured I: 30.9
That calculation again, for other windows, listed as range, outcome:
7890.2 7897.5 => 30.1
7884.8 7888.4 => 31.5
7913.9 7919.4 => 30.4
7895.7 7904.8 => 29.7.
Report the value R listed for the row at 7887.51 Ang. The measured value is 31.4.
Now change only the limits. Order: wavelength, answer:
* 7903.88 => 30.3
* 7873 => 29.9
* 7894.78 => 30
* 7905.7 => 30.8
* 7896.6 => 29.8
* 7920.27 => 30.8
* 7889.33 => 31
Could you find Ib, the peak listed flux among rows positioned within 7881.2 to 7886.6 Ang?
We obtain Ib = 31.5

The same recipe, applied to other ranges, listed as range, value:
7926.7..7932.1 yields 29.9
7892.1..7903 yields 30.2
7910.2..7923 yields 31.8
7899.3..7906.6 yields 30.8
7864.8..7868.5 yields 30.9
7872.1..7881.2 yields 31.2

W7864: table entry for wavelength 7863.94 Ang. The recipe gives 29.8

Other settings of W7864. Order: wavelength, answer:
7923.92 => 32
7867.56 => 30.9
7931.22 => 28.6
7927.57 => 29.9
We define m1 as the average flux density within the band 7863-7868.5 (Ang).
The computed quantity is 30.4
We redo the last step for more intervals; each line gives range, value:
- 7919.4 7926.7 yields 31.4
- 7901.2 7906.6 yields 30.2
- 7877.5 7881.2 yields 31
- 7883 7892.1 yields 31.2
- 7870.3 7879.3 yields 30.4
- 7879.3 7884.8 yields 31.4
